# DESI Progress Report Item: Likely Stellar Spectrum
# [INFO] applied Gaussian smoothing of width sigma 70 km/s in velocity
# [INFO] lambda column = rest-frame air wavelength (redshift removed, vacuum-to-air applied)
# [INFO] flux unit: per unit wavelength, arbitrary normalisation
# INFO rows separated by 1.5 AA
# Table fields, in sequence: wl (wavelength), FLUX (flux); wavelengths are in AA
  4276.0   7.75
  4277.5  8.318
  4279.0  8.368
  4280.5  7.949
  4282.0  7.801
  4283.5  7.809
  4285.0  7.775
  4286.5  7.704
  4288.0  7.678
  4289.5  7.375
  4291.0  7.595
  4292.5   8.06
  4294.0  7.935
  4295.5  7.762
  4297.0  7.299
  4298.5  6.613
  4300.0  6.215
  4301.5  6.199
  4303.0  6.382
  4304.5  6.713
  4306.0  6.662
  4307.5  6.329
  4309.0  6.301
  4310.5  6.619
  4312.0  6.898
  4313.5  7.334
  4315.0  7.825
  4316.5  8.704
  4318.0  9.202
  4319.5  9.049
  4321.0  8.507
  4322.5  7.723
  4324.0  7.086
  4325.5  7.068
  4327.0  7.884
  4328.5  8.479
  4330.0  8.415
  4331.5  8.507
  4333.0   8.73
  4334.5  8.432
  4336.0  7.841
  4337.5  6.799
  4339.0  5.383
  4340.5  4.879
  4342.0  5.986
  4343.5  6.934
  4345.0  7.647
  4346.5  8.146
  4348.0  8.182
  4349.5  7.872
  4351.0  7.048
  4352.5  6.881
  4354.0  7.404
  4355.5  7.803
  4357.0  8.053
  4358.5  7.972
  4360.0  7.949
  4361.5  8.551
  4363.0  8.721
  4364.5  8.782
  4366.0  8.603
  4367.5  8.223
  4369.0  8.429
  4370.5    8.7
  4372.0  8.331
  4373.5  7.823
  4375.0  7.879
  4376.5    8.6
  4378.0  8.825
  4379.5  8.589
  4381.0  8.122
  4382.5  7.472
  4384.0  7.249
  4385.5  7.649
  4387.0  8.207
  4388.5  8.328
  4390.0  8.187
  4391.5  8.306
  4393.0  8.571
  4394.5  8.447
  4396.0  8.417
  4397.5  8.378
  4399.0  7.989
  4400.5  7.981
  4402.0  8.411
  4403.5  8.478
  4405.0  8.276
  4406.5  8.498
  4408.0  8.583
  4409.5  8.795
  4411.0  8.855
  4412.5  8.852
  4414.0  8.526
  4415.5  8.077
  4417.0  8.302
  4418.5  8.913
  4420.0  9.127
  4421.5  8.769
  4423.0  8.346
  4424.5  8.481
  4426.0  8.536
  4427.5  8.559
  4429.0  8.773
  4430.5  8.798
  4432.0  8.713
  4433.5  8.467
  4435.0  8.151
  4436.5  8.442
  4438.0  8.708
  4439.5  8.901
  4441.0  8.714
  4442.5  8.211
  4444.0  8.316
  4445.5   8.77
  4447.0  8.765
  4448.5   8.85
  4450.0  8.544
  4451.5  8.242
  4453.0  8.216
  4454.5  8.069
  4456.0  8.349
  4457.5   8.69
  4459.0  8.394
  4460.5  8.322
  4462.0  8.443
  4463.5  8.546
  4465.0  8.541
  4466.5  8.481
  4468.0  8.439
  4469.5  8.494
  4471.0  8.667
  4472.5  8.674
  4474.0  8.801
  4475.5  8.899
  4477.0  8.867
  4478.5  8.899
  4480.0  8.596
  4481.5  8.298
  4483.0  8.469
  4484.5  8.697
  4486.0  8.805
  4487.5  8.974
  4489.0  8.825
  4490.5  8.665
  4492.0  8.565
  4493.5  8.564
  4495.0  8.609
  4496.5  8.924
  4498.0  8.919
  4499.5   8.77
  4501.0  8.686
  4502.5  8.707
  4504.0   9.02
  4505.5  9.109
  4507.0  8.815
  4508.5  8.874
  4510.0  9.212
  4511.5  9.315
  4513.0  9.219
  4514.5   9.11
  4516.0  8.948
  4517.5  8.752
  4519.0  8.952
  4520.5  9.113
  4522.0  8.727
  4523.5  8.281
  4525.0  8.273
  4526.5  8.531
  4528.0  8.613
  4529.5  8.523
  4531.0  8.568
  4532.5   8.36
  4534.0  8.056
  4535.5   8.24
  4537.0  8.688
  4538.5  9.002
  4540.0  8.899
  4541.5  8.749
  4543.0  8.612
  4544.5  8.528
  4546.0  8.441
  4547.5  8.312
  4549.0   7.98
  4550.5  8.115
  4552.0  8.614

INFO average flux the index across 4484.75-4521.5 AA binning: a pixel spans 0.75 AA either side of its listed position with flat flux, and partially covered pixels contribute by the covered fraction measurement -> 8.89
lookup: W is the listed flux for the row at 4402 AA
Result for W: 8.411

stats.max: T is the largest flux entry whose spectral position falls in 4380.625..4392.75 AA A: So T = 8.328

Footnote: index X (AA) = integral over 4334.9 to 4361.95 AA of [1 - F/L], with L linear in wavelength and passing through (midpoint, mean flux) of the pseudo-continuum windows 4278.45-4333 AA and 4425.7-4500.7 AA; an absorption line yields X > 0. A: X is 1.90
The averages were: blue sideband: 7.56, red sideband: 8.6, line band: 7.3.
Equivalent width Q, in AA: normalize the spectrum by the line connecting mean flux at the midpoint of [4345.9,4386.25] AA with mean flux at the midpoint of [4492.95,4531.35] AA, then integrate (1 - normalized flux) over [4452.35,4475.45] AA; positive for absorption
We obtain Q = 0.2 AA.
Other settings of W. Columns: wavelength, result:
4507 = 8.815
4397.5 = 8.378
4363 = 8.721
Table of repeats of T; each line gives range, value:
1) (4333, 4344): 8.73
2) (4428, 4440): 8.901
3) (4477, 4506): 9.109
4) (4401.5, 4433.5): 9.127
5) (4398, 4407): 8.498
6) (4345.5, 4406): 8.825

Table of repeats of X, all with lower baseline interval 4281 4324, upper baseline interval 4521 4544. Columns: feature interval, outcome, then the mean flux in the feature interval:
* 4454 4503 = -2.0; 8.63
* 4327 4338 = -0.9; 8.18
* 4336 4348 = 1.4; 6.72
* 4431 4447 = -0.9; 8.55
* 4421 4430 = -0.6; 8.58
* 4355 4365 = -0.7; 8.26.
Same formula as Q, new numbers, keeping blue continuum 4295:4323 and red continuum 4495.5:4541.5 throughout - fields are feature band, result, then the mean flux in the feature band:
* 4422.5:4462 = -1.38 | 8.51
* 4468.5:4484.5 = -0.36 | 8.66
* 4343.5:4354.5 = 0.00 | 7.56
